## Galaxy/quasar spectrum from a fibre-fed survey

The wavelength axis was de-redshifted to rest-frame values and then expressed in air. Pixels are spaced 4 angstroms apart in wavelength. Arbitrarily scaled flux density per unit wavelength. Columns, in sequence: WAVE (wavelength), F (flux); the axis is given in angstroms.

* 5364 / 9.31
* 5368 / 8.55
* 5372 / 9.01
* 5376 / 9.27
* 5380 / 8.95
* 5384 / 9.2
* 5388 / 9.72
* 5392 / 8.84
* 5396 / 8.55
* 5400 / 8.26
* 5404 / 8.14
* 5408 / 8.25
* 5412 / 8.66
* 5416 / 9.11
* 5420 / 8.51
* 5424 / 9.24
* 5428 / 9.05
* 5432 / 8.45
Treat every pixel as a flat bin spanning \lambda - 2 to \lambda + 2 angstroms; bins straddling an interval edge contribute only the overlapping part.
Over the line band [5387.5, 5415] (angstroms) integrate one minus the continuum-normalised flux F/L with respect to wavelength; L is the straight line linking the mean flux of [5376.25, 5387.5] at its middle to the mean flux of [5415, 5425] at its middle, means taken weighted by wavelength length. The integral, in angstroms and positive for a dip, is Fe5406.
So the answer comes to 1.40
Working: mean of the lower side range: 9.19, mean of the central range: 8.59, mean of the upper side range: 8.91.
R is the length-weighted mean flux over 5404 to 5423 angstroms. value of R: 8.61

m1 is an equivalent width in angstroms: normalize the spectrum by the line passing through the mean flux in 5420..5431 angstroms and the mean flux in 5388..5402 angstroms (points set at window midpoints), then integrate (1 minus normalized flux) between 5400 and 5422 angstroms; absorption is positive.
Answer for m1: 0.8 angstroms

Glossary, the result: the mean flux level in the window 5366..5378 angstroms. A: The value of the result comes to 8.94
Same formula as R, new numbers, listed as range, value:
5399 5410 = 8.21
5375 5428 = 8.82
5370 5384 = 9.09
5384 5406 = 8.75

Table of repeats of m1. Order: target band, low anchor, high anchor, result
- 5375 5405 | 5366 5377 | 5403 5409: -1.2 angstroms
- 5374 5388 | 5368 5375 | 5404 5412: -0.7 angstroms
